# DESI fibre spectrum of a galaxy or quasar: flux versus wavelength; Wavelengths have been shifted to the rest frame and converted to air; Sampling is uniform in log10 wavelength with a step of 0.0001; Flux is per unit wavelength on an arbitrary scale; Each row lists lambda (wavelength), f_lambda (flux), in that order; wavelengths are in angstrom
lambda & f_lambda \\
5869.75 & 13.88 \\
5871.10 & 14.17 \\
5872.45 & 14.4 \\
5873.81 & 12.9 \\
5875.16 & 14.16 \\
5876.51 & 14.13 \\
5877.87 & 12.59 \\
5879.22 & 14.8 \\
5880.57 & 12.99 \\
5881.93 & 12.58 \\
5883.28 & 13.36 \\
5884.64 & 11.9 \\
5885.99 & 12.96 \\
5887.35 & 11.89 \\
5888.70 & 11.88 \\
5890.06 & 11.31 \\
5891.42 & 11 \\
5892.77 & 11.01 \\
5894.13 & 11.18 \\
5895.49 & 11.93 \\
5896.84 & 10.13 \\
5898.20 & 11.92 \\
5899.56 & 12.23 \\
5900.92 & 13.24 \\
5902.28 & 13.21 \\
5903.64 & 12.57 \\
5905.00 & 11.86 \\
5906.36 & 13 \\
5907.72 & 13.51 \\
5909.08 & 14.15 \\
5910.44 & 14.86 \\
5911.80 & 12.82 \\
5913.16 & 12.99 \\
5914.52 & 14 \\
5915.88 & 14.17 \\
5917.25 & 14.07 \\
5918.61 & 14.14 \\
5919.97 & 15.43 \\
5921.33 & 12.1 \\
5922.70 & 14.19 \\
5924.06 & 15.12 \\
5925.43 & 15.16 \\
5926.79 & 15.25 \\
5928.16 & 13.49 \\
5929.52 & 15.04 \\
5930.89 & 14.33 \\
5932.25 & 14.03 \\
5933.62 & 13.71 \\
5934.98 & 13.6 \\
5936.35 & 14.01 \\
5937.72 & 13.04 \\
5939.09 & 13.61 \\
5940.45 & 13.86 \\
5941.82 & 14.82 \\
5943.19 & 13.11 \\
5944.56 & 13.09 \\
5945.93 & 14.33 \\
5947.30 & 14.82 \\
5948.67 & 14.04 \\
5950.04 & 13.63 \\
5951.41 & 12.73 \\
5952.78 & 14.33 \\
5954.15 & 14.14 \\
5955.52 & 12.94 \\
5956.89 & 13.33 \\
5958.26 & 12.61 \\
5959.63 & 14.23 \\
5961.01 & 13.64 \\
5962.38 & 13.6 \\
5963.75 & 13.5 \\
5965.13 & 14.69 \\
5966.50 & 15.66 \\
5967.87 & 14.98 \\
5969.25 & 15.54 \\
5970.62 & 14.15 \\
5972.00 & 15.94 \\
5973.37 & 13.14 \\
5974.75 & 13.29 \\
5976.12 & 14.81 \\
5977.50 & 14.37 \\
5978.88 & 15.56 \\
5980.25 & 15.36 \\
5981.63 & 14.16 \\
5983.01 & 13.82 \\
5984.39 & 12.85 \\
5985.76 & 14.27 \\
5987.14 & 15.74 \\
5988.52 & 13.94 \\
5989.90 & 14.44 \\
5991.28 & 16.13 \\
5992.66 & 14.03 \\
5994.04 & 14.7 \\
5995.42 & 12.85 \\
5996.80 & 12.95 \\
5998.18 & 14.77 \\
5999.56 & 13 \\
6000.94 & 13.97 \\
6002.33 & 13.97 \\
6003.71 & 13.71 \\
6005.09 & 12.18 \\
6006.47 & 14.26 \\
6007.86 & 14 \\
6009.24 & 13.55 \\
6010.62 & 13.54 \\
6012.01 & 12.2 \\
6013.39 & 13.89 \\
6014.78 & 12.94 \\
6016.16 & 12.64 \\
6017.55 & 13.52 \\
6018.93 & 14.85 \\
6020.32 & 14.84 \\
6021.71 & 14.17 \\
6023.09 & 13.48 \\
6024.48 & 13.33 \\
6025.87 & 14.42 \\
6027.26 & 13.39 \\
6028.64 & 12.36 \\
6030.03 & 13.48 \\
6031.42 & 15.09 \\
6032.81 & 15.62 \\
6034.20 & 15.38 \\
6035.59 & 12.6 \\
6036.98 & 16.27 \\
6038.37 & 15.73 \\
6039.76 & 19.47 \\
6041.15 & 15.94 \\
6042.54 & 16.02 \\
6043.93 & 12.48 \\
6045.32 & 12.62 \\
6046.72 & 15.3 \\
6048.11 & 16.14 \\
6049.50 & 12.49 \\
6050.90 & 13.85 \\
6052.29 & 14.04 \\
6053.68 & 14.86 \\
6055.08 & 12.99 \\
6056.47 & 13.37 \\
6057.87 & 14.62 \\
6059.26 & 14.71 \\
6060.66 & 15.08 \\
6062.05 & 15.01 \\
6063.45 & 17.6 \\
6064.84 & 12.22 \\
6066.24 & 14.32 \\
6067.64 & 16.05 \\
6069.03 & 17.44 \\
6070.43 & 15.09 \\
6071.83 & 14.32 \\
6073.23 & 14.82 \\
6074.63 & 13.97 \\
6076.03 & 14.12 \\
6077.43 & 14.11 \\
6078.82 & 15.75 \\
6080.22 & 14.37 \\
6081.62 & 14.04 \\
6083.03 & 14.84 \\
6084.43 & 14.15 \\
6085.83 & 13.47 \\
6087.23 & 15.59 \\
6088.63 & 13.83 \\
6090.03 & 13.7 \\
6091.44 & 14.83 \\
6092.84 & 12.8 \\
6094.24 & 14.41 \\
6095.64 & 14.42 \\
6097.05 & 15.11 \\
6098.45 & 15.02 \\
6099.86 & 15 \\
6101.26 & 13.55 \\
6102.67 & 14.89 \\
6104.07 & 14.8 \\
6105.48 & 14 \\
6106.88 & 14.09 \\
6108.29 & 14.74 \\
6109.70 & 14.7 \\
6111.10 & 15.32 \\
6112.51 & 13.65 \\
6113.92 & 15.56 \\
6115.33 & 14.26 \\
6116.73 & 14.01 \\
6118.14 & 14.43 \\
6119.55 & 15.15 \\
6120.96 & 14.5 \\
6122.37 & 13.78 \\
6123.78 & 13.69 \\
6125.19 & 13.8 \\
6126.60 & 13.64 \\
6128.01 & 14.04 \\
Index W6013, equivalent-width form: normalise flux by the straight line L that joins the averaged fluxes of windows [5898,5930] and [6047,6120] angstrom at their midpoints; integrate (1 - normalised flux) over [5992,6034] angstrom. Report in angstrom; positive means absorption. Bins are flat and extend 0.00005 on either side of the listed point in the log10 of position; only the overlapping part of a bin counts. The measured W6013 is 1.3 angstrom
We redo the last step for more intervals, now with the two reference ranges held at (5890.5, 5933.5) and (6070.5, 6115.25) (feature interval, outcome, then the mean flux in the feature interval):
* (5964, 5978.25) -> -1.0 angstrom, 14.6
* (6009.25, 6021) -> 0.3 angstrom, 13.6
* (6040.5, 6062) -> -0.2 angstrom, 14.3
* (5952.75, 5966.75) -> -0.2 angstrom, 13.8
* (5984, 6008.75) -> -0.3 angstrom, 14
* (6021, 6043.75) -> -1.1 angstrom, 14.7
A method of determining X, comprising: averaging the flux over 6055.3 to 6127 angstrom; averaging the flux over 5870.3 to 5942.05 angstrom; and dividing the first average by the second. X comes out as 1.1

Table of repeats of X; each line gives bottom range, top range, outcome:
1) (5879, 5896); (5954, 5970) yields 1.16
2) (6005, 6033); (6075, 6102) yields 1.05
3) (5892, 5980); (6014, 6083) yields 1.06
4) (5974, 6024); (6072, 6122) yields 1.04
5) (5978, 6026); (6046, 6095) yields 1.04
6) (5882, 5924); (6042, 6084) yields 1.14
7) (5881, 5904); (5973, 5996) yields 1.19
